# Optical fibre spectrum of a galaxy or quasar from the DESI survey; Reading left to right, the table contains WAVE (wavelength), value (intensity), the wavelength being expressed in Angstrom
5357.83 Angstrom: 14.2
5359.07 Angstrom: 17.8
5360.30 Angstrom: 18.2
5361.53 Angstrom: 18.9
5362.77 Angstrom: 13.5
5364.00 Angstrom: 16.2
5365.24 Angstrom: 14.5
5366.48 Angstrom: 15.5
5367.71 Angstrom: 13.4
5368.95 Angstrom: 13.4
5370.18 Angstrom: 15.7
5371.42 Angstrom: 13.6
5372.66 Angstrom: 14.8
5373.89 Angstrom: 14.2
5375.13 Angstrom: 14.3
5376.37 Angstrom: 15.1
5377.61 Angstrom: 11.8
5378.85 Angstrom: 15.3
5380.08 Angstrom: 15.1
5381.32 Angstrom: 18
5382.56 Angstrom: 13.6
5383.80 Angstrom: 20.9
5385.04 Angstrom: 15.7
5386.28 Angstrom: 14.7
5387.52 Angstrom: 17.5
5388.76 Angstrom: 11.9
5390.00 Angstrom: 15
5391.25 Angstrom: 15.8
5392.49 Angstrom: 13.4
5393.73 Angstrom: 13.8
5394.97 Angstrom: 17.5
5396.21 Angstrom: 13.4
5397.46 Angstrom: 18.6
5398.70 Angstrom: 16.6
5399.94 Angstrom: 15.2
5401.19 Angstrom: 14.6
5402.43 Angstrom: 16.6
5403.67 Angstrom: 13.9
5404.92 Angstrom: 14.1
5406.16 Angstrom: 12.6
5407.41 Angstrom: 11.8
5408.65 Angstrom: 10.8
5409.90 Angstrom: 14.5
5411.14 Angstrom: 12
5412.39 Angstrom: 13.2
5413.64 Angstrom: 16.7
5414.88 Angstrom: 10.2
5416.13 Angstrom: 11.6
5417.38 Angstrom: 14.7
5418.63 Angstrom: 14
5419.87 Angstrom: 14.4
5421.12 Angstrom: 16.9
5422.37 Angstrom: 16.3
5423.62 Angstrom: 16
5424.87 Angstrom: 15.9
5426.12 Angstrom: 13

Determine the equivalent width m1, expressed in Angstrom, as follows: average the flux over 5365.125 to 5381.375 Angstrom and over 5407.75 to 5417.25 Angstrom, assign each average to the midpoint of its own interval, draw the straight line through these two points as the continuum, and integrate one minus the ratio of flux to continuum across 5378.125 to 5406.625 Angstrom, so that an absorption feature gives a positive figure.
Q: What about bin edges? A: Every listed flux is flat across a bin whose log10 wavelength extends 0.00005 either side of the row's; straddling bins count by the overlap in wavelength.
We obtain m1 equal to -3.6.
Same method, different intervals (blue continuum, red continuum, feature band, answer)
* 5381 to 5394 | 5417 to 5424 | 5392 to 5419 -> 2.3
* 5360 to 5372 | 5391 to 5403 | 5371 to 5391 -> 0.3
